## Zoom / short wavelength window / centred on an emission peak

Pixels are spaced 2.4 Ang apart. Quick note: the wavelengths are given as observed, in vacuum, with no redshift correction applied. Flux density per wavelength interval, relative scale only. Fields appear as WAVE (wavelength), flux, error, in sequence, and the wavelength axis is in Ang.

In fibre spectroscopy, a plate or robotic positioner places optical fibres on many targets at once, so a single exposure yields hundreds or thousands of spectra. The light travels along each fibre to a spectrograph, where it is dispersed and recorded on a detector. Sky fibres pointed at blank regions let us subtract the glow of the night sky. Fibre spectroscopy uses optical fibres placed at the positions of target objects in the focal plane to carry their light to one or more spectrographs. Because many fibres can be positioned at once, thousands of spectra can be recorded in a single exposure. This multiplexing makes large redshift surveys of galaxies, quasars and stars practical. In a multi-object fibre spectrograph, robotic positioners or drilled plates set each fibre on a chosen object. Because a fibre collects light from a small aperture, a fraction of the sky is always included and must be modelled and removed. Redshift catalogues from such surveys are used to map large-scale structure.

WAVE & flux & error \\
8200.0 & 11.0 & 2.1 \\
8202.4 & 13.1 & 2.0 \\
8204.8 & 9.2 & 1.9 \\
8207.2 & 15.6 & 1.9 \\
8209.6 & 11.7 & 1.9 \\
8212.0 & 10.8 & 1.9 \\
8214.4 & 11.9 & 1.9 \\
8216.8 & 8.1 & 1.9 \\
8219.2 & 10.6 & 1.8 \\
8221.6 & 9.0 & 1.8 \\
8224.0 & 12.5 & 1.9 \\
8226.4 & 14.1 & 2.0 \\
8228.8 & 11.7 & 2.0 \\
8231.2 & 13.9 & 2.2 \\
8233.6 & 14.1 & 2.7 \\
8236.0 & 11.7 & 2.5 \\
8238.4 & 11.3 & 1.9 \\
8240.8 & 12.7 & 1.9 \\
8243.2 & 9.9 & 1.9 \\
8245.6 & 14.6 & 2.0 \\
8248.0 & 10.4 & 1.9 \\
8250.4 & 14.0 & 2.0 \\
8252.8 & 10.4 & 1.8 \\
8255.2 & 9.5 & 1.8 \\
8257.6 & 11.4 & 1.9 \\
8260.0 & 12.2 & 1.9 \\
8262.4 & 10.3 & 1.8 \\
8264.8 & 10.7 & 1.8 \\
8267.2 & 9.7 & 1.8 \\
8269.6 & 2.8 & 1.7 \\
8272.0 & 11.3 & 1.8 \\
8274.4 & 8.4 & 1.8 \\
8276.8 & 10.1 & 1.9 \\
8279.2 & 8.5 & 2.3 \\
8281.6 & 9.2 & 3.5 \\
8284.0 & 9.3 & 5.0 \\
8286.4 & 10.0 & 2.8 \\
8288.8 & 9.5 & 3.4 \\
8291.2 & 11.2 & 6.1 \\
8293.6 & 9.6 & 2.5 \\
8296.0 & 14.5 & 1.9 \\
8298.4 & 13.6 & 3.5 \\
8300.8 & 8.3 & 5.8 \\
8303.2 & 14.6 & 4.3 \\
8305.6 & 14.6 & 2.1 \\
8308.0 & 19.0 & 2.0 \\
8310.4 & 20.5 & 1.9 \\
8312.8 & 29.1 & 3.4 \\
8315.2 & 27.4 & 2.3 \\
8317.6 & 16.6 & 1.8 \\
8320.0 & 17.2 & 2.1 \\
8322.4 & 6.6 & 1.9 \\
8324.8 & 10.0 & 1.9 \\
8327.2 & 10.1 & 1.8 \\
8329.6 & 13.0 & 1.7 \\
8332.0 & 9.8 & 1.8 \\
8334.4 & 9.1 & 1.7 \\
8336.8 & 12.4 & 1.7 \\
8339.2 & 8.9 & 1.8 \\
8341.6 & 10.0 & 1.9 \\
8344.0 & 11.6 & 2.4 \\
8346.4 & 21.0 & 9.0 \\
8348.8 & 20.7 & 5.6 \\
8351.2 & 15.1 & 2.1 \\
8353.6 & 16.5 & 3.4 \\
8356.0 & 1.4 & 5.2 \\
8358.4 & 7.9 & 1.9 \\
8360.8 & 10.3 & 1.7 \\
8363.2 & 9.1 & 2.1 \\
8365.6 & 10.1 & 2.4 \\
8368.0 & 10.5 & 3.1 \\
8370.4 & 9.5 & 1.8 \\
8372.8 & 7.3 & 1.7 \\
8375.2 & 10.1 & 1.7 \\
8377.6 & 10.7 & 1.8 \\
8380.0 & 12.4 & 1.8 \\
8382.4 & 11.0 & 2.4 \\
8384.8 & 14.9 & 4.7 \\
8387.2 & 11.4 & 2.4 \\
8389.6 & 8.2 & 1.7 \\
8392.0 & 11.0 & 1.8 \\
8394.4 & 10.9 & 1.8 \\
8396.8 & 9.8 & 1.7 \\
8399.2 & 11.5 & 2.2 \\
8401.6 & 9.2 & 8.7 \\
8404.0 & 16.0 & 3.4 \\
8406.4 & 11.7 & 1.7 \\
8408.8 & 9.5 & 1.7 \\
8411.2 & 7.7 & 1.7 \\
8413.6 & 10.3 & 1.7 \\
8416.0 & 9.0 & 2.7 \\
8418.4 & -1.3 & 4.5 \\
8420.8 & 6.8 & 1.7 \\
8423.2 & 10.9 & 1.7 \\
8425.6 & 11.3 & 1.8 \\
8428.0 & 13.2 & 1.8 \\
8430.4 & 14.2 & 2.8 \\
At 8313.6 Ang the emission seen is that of [O III] 5007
